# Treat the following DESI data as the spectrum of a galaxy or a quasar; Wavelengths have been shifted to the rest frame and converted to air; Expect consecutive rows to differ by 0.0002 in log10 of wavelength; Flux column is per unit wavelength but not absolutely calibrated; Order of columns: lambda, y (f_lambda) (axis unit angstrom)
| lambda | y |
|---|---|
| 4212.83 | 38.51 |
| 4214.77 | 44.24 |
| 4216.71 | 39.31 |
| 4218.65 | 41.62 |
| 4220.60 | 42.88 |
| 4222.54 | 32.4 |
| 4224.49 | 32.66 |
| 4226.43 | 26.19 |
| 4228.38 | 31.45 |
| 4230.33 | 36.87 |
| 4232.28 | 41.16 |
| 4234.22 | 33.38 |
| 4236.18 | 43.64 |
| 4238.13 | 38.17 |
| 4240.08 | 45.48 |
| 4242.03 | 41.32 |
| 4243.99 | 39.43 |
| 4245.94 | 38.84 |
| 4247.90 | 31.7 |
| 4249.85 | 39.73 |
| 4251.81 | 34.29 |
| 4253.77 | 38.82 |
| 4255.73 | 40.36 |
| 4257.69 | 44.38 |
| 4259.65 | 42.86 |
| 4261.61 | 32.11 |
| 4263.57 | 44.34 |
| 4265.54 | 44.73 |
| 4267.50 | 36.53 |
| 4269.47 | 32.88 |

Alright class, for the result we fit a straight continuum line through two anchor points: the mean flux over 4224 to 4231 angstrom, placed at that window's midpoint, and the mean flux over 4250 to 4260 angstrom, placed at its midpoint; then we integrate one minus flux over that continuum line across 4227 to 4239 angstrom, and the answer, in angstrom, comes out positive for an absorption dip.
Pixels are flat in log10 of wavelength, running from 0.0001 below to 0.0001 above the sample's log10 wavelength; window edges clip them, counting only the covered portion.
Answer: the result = -1.4 angstrom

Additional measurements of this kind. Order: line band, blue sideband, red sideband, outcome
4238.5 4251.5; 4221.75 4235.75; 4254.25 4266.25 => -0.52 angstrom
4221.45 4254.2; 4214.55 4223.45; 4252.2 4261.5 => 2.65 angstrom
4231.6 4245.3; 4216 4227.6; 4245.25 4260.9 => -1.10 angstrom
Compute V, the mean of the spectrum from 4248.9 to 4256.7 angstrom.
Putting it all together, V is 38.3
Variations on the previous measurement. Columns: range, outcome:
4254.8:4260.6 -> 42.6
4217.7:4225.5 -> 37.3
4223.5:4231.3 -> 31.8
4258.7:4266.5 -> 41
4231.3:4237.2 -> 39.4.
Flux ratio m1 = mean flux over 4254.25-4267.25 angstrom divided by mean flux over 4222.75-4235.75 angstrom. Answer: 1.21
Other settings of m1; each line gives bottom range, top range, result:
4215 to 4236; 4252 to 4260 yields 1.12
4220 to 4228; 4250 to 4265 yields 1.21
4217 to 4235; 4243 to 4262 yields 1.08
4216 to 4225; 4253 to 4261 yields 1.09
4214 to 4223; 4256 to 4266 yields 1.02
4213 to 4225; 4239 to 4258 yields 1.01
